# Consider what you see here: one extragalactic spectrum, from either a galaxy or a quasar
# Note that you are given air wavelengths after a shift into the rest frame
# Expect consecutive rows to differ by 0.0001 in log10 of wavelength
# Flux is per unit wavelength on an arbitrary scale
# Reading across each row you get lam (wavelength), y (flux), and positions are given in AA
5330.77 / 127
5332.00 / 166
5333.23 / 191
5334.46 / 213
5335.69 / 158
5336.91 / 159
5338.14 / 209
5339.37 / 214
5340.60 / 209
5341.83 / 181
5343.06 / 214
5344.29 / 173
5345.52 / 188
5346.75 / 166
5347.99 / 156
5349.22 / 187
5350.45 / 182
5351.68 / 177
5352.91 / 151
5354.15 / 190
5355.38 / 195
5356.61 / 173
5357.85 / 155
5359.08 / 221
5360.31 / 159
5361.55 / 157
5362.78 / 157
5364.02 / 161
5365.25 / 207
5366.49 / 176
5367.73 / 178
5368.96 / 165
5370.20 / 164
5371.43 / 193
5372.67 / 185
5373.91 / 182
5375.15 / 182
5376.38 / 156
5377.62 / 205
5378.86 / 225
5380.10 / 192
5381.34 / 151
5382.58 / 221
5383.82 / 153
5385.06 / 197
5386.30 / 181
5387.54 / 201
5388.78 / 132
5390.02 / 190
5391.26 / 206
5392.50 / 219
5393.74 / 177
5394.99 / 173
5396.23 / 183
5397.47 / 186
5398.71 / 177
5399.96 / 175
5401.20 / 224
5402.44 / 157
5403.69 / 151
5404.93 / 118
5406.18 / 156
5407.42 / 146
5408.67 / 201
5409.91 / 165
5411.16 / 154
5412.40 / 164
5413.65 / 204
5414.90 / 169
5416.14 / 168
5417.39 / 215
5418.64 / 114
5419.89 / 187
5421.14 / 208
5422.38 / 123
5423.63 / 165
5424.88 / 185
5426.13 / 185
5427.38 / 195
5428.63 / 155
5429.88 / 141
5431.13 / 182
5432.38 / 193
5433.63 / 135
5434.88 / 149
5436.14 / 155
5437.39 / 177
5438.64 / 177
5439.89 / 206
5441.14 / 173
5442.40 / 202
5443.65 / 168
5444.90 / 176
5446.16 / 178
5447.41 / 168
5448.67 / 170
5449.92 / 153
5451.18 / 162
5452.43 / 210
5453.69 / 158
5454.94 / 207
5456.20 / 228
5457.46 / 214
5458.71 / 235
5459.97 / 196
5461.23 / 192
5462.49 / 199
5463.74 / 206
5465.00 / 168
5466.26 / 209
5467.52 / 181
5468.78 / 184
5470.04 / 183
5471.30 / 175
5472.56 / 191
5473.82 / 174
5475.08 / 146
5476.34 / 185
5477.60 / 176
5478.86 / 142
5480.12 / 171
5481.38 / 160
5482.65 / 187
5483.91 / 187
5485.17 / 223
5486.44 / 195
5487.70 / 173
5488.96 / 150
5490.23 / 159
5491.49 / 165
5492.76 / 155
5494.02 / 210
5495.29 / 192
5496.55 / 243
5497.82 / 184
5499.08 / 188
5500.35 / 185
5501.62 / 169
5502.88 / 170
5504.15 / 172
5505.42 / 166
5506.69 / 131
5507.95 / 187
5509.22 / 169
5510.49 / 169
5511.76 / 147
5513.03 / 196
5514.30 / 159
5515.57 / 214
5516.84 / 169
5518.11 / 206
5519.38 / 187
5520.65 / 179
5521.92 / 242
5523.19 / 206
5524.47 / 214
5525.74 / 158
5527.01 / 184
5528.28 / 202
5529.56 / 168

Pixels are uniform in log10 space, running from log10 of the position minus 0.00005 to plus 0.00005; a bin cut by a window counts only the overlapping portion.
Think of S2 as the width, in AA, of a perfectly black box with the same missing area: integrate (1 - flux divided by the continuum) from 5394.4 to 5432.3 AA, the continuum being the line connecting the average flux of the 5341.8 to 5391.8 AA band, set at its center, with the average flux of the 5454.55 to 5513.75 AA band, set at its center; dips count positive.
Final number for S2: 2.1 AA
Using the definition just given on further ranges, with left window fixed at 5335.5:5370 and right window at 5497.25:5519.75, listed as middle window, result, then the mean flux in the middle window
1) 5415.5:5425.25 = 0.41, 170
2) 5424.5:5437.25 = 0.72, 167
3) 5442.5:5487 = -1.97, 185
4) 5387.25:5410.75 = 0.42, 175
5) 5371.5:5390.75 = -0.57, 184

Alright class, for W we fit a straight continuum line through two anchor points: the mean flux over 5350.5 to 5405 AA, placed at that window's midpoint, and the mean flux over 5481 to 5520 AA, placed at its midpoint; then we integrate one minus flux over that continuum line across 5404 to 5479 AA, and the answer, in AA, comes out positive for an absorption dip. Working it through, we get 1.2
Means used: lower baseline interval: 180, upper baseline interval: 180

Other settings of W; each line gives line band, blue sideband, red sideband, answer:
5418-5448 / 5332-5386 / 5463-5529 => 1.8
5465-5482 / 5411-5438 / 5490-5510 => 0.0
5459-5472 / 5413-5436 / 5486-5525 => -1.0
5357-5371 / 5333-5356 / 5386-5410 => 0.7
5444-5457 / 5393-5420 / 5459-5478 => 0.0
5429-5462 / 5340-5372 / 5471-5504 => -0.4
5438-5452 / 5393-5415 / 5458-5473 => 0.7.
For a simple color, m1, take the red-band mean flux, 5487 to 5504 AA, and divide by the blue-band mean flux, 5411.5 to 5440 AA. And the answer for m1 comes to 1.05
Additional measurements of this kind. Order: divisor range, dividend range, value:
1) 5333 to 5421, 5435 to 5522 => 1.01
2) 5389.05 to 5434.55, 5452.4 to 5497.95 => 1.08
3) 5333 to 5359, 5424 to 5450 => 0.94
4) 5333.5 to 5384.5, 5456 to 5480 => 1.03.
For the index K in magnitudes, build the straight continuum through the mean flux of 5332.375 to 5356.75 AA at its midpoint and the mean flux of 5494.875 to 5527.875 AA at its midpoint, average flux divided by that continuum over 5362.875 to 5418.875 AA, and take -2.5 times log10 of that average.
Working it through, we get 0.04 mag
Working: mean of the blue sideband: 184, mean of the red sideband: 184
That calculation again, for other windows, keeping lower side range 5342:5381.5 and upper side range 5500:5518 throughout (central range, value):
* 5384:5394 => -0.053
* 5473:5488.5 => -0.018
